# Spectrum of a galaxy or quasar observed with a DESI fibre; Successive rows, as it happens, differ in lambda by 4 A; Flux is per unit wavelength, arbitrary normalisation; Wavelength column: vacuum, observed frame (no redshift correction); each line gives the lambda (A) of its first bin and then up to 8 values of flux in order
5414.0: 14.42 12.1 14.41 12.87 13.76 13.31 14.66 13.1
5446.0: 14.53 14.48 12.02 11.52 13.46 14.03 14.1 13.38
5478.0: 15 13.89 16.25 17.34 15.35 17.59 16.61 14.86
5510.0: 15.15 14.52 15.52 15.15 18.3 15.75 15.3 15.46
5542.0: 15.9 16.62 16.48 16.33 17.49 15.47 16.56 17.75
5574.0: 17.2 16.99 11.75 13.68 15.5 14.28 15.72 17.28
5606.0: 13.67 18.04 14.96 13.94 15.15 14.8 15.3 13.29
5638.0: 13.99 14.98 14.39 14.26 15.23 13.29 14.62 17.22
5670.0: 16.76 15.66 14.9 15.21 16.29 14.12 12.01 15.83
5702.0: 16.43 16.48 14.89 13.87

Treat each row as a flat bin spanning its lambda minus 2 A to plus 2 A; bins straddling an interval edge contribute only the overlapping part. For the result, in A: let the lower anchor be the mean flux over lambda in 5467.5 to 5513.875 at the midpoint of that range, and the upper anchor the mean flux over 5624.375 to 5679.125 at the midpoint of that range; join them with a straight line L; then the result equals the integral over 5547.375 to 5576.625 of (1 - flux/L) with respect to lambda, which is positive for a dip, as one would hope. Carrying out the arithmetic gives -3.08 A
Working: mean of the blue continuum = 15.4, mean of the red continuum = 14.9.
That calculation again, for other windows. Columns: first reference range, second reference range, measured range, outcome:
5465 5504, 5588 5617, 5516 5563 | -2.1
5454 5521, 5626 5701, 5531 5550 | -1.3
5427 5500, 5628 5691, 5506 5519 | -0.5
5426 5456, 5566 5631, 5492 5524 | -2.7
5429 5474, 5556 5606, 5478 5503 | -3.3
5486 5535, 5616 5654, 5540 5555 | -0.8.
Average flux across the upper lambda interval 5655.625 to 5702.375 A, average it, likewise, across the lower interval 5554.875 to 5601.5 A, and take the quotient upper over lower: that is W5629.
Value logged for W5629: 1.0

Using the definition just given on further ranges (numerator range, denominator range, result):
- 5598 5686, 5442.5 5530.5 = 1.02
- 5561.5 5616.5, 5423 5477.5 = 1.15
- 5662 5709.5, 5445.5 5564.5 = 1.01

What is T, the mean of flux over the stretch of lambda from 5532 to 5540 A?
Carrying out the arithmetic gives 15.4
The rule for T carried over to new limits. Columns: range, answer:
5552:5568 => 16.5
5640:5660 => 14.4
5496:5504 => 17.1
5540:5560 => 16.6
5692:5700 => 13.9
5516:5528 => 16.3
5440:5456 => 13.5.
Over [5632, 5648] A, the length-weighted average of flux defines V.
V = 14.2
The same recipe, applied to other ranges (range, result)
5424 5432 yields 13.3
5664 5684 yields 15.9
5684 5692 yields 15.2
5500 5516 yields 15.3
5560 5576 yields 16.7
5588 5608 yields 15.3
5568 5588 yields 15.5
